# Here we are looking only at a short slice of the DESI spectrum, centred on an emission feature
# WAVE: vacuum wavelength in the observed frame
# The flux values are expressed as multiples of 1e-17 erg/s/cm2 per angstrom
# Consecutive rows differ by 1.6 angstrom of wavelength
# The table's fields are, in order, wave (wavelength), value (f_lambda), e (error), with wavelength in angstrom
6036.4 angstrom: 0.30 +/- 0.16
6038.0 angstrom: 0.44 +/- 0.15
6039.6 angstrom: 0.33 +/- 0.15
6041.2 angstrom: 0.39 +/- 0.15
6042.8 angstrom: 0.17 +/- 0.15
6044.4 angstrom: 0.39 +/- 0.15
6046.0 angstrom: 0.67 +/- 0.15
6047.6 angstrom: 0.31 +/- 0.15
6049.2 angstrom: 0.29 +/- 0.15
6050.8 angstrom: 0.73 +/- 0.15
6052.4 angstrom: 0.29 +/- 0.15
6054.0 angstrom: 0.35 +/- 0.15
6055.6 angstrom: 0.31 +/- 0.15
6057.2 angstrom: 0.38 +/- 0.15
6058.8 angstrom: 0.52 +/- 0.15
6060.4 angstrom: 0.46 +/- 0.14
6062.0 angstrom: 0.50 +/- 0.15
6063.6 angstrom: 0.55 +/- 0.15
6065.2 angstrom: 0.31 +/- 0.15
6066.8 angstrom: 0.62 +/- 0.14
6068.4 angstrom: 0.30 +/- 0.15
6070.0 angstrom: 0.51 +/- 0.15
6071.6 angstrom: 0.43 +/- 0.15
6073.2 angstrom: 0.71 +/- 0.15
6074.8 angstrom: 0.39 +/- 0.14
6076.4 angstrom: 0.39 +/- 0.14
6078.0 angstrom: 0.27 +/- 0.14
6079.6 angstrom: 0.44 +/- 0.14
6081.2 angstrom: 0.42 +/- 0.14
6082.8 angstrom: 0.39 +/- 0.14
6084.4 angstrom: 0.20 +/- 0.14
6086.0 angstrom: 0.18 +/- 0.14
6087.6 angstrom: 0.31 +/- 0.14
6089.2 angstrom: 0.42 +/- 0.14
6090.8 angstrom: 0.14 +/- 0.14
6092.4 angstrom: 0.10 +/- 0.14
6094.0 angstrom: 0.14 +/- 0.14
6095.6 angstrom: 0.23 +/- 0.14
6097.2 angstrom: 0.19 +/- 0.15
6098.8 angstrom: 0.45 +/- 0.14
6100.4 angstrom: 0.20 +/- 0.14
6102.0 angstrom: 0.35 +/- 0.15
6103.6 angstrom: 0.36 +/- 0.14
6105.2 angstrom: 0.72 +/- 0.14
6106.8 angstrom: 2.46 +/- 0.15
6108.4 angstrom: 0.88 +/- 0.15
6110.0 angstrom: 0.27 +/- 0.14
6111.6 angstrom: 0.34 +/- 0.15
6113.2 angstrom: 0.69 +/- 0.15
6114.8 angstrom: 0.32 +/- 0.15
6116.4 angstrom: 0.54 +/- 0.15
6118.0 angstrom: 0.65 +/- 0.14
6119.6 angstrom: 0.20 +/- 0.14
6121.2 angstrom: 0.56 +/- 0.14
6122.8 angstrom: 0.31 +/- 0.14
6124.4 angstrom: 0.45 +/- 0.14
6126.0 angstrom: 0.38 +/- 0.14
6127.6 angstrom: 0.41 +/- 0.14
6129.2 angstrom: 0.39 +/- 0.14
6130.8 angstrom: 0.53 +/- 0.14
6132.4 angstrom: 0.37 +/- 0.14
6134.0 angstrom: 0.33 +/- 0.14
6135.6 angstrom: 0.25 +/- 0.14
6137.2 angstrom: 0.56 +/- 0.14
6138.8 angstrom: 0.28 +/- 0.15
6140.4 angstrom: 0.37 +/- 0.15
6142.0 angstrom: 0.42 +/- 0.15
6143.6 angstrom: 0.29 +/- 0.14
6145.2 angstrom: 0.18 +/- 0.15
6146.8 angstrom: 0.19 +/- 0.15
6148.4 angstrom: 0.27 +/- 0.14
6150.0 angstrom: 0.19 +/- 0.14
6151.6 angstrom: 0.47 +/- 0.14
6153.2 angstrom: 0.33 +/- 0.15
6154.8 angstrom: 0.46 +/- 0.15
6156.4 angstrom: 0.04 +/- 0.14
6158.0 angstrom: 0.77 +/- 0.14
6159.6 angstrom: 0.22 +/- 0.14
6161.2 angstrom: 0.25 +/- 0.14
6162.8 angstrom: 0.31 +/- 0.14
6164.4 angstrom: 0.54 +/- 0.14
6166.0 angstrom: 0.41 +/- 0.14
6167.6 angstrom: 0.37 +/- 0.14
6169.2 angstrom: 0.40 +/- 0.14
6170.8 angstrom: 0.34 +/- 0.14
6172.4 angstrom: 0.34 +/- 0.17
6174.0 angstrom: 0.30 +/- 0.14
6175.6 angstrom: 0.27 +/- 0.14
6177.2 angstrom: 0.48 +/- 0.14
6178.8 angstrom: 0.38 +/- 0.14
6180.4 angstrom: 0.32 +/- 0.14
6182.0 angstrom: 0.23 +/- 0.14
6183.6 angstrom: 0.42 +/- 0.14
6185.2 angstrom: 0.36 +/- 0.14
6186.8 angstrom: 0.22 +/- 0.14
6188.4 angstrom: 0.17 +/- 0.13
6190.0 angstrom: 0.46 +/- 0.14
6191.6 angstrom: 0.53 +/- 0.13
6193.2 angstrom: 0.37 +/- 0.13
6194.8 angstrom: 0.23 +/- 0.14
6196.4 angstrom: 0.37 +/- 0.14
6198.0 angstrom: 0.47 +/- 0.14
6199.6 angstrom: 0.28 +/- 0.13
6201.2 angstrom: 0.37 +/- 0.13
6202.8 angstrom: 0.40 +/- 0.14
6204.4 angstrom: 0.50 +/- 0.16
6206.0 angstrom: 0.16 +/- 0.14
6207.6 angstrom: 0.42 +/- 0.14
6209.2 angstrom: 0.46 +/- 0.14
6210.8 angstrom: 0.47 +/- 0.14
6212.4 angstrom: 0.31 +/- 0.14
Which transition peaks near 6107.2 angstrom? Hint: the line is Hbeta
